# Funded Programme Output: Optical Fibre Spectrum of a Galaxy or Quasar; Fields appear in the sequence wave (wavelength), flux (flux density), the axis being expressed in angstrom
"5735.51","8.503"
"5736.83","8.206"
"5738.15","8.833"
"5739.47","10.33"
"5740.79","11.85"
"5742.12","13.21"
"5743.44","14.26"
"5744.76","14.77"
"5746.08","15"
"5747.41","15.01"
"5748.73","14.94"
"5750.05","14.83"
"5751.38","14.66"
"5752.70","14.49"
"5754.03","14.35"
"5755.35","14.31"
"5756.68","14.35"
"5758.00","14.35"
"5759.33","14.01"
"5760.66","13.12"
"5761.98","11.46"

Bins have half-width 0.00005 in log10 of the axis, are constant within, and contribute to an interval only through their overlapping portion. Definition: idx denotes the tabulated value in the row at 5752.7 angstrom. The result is 14.49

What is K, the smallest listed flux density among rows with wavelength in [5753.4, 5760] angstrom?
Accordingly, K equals 14.01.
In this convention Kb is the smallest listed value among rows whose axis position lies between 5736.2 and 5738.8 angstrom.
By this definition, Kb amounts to 8.206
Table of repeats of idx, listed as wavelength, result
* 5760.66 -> 13.12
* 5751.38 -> 14.66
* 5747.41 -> 15.01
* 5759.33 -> 14.01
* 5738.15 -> 8.833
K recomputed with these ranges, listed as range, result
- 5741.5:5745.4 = 13.21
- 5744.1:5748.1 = 14.77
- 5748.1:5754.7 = 14.35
